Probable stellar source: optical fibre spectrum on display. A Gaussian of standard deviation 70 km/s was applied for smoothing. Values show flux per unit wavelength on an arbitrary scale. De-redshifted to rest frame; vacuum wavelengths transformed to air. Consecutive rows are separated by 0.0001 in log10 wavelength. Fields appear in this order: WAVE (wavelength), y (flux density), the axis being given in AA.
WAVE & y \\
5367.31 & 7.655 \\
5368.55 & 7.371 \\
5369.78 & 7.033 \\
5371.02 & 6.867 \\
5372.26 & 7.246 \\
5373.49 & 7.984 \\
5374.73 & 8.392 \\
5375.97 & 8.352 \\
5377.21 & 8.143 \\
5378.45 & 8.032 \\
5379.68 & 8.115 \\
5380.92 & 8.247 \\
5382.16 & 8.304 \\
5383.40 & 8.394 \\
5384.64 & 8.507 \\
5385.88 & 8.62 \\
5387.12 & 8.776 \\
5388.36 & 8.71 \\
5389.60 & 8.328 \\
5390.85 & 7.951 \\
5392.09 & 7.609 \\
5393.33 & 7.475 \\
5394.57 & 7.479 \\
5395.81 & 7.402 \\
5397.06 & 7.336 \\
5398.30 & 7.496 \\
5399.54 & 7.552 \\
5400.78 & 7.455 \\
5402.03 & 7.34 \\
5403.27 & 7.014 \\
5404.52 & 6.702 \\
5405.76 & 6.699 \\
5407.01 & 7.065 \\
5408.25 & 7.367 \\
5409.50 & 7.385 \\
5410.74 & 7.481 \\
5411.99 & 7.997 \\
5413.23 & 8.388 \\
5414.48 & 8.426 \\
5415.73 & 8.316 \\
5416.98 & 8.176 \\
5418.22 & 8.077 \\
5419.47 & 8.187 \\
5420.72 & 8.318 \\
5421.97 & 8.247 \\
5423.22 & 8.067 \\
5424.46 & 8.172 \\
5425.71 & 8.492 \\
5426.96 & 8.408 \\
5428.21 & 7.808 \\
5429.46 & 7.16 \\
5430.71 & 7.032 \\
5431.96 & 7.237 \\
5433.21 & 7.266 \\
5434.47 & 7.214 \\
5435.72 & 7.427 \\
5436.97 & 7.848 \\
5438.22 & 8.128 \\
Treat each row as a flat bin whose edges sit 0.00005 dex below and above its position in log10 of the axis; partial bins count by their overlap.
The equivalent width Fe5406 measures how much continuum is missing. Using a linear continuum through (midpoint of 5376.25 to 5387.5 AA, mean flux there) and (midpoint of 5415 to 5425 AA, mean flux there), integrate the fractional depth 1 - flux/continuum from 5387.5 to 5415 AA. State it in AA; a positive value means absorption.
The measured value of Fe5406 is 2.3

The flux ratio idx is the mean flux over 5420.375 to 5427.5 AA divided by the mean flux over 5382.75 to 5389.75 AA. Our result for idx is 0.97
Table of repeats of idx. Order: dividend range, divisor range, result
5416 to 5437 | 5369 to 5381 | 1.00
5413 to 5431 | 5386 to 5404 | 1.05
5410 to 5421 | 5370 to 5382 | 1.03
